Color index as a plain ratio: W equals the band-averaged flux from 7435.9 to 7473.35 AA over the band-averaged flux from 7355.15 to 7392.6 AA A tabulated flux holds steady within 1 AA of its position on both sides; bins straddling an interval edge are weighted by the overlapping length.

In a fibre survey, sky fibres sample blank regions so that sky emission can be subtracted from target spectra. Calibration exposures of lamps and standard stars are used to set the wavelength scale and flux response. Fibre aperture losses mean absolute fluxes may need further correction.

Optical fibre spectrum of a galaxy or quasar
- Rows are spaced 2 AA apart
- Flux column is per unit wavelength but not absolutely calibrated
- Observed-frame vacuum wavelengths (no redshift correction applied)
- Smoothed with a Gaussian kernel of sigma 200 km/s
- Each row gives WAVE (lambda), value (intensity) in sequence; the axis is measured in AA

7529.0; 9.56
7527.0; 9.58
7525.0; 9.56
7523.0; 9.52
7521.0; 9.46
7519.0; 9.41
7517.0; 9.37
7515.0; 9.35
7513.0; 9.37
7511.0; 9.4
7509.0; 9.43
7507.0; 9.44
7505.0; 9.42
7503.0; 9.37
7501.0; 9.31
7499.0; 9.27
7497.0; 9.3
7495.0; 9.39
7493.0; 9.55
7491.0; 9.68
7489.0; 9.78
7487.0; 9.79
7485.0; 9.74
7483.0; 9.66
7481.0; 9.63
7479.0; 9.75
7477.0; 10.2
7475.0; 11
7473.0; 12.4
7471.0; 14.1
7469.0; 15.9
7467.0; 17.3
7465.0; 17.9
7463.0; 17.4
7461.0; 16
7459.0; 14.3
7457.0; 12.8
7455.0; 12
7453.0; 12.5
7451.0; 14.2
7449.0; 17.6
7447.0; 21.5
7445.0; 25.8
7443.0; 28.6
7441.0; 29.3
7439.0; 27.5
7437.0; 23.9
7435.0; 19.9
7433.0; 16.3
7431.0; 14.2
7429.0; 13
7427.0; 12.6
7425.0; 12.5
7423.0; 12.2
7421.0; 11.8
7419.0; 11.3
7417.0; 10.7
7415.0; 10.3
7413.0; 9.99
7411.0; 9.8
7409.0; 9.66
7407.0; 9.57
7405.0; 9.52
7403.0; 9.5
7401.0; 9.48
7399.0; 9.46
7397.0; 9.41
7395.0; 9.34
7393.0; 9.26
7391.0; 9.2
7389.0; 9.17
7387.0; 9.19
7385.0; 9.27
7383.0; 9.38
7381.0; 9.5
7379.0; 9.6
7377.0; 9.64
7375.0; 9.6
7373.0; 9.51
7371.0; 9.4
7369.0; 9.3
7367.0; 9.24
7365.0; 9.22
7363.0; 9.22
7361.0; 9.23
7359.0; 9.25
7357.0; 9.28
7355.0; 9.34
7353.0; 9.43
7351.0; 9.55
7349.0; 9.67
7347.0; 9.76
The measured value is 1.99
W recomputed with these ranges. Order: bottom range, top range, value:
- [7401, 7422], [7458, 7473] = 1.56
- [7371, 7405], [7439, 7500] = 1.53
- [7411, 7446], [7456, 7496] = 0.73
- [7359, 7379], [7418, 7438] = 1.57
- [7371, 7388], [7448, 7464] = 1.54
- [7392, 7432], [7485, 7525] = 0.89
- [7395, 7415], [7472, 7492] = 1.06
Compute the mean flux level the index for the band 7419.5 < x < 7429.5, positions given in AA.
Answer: 12.3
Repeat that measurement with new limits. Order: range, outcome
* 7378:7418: 9.57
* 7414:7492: 15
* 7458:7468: 16.6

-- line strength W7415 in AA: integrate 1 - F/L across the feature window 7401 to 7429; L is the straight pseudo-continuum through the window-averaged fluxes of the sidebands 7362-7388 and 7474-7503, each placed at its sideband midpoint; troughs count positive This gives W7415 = -3.7 AA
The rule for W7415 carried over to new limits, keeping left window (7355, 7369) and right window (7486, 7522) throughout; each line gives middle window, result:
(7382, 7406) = -0.13 AA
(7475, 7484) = -0.50 AA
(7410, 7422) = -1.70 AA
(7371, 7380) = -0.29 AA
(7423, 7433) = -4.24 AA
